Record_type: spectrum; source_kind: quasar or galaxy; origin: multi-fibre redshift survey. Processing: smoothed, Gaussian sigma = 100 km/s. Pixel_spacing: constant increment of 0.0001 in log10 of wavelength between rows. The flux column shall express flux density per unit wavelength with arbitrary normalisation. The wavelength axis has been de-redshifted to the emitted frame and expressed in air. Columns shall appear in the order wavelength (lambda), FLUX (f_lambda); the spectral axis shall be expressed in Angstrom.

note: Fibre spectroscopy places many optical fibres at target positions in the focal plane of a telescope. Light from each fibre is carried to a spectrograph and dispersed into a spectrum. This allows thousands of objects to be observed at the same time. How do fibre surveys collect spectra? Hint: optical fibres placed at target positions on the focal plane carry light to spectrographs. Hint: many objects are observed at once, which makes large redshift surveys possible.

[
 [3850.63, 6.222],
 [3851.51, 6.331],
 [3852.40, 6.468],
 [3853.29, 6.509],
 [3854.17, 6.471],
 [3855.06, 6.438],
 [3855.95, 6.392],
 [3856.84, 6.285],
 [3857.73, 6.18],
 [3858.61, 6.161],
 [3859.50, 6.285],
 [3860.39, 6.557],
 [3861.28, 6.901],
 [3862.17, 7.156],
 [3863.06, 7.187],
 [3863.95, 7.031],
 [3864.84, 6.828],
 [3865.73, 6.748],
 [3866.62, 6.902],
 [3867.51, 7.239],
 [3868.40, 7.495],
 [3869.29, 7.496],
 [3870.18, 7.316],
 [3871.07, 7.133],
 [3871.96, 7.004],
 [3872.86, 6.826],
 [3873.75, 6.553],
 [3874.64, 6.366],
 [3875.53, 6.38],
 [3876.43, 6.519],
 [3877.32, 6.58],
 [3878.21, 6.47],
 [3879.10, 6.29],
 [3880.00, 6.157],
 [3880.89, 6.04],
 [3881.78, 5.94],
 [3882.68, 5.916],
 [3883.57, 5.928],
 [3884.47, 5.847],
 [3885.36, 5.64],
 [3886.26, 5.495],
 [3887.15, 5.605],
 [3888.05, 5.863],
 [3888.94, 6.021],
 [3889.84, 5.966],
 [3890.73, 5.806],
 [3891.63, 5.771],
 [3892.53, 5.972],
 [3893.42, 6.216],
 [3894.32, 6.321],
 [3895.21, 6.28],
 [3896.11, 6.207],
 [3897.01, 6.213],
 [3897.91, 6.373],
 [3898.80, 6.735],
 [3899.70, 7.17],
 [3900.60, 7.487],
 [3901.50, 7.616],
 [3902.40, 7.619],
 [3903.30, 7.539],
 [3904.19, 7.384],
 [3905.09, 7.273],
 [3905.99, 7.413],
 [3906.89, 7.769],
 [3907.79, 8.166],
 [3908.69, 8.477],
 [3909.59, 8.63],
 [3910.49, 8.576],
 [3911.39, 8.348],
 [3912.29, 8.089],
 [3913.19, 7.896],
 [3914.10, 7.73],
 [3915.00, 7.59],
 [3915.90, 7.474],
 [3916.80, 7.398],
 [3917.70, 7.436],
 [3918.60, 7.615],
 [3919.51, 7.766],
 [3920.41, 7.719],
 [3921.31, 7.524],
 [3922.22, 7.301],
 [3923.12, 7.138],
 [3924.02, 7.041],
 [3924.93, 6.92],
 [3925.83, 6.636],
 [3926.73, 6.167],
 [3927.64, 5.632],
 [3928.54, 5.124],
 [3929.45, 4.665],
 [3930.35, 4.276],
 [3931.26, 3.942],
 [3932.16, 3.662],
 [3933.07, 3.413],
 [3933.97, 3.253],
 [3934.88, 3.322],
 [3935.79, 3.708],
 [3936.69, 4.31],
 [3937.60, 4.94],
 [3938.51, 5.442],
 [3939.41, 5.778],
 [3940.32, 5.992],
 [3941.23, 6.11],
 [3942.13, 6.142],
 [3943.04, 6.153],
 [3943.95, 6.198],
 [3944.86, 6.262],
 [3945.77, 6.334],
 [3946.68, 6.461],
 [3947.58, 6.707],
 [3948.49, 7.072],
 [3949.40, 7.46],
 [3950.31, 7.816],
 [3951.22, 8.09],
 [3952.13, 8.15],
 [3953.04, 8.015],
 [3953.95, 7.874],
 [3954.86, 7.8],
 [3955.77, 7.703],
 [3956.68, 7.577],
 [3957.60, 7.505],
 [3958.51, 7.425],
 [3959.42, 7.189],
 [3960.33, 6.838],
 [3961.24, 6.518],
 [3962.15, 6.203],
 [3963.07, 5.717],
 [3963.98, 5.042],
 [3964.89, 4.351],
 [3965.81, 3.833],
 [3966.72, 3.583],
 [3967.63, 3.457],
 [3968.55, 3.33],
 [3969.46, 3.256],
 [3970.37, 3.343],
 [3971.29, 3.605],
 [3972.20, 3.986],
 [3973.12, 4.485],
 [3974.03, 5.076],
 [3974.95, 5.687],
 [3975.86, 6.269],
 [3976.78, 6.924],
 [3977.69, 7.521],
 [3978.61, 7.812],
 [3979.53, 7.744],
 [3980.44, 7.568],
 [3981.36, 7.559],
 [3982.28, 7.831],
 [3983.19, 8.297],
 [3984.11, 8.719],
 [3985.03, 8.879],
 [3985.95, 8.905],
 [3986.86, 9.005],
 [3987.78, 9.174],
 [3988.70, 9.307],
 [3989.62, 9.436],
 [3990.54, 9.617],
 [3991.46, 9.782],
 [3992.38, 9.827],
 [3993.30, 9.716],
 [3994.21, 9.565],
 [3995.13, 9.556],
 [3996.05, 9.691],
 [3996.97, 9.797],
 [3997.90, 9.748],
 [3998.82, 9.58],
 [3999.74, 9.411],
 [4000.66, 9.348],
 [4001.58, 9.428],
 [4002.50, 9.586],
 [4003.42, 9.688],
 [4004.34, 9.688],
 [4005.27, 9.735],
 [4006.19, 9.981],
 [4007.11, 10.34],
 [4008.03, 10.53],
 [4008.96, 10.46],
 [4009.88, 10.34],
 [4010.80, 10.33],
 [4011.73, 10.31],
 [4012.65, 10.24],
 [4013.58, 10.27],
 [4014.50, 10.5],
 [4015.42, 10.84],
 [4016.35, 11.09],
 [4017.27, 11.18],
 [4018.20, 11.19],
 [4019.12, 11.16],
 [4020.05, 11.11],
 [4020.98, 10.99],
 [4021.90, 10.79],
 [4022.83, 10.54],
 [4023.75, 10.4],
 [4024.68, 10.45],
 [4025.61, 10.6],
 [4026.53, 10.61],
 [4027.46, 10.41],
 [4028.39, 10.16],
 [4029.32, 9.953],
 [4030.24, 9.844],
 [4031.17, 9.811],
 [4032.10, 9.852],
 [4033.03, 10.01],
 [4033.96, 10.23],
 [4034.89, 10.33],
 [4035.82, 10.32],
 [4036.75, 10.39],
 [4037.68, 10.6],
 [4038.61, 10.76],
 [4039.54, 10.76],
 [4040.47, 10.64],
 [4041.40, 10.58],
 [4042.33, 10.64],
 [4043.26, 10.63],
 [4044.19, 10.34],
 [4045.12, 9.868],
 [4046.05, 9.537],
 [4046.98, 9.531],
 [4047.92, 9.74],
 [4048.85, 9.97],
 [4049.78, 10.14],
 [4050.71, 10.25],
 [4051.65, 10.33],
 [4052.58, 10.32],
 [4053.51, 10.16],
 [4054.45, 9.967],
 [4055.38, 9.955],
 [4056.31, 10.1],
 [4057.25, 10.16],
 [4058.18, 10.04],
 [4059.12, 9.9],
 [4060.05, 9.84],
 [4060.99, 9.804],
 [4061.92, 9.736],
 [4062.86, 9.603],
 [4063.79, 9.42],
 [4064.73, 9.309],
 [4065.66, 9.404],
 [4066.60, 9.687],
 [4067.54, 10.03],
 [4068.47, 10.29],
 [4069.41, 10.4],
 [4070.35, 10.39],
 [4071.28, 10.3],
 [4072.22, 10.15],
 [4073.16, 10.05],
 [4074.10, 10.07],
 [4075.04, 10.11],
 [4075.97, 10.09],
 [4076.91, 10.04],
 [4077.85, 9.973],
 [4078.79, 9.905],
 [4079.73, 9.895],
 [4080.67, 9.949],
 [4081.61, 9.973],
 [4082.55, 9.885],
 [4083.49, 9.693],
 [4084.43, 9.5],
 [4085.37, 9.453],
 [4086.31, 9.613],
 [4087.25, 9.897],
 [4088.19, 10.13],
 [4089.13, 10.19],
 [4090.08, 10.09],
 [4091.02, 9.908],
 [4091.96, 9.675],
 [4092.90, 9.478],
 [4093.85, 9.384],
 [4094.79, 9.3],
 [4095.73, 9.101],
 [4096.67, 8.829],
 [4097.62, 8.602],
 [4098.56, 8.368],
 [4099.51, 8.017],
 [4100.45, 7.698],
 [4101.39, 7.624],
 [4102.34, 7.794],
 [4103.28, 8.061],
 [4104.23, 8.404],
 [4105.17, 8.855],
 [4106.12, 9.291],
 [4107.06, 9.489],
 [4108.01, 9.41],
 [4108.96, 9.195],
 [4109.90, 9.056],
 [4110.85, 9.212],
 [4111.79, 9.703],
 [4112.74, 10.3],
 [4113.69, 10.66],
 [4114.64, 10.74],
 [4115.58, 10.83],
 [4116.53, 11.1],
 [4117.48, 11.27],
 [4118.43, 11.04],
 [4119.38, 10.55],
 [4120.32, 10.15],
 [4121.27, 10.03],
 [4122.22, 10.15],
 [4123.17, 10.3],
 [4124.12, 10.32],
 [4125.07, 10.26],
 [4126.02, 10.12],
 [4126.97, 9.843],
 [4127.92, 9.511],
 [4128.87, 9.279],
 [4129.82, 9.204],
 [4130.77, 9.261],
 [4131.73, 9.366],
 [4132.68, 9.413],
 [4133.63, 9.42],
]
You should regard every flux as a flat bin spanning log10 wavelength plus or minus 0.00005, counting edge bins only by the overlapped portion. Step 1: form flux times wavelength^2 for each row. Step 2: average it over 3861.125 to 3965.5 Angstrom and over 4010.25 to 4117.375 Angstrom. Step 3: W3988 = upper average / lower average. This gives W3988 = 1.6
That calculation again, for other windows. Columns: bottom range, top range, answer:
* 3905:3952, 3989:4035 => 1.63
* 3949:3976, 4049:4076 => 1.78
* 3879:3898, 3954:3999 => 1.25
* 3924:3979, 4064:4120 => 1.80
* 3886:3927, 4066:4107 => 1.46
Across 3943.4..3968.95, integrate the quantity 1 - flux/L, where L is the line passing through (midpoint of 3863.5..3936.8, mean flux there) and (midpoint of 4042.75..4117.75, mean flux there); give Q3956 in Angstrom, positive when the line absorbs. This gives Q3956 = 3.6 Angstrom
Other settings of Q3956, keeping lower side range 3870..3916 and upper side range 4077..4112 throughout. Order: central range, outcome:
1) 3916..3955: 6.0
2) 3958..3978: 6.6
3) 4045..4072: -3.4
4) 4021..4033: -2.7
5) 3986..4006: -3.7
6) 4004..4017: -3.3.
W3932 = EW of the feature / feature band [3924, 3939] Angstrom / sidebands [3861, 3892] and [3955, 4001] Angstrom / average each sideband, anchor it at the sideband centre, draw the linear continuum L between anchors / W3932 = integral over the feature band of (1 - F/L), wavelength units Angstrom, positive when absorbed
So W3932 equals 4.6 Angstrom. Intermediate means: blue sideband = 6.47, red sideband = 7.25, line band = 4.79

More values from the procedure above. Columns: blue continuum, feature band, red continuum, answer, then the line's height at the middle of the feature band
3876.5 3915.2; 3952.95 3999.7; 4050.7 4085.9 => 6.10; 8.27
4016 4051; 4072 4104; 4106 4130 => 2.43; 10.2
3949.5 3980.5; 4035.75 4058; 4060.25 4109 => -4.82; 8.42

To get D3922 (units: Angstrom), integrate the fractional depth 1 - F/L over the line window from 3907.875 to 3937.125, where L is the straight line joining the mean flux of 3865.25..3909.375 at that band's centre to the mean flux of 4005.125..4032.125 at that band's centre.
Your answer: 4.58 Angstrom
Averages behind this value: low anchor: 6.66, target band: 6.42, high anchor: 10.5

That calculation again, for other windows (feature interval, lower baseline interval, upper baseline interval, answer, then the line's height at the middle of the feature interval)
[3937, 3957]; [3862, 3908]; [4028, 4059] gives 3.1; 8.02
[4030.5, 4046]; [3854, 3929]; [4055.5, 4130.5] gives -2.4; 8.93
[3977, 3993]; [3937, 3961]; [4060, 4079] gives -1.7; 7.79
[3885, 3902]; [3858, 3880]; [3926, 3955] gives 0.5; 6.46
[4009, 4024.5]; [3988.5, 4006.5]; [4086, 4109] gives -1.9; 9.51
